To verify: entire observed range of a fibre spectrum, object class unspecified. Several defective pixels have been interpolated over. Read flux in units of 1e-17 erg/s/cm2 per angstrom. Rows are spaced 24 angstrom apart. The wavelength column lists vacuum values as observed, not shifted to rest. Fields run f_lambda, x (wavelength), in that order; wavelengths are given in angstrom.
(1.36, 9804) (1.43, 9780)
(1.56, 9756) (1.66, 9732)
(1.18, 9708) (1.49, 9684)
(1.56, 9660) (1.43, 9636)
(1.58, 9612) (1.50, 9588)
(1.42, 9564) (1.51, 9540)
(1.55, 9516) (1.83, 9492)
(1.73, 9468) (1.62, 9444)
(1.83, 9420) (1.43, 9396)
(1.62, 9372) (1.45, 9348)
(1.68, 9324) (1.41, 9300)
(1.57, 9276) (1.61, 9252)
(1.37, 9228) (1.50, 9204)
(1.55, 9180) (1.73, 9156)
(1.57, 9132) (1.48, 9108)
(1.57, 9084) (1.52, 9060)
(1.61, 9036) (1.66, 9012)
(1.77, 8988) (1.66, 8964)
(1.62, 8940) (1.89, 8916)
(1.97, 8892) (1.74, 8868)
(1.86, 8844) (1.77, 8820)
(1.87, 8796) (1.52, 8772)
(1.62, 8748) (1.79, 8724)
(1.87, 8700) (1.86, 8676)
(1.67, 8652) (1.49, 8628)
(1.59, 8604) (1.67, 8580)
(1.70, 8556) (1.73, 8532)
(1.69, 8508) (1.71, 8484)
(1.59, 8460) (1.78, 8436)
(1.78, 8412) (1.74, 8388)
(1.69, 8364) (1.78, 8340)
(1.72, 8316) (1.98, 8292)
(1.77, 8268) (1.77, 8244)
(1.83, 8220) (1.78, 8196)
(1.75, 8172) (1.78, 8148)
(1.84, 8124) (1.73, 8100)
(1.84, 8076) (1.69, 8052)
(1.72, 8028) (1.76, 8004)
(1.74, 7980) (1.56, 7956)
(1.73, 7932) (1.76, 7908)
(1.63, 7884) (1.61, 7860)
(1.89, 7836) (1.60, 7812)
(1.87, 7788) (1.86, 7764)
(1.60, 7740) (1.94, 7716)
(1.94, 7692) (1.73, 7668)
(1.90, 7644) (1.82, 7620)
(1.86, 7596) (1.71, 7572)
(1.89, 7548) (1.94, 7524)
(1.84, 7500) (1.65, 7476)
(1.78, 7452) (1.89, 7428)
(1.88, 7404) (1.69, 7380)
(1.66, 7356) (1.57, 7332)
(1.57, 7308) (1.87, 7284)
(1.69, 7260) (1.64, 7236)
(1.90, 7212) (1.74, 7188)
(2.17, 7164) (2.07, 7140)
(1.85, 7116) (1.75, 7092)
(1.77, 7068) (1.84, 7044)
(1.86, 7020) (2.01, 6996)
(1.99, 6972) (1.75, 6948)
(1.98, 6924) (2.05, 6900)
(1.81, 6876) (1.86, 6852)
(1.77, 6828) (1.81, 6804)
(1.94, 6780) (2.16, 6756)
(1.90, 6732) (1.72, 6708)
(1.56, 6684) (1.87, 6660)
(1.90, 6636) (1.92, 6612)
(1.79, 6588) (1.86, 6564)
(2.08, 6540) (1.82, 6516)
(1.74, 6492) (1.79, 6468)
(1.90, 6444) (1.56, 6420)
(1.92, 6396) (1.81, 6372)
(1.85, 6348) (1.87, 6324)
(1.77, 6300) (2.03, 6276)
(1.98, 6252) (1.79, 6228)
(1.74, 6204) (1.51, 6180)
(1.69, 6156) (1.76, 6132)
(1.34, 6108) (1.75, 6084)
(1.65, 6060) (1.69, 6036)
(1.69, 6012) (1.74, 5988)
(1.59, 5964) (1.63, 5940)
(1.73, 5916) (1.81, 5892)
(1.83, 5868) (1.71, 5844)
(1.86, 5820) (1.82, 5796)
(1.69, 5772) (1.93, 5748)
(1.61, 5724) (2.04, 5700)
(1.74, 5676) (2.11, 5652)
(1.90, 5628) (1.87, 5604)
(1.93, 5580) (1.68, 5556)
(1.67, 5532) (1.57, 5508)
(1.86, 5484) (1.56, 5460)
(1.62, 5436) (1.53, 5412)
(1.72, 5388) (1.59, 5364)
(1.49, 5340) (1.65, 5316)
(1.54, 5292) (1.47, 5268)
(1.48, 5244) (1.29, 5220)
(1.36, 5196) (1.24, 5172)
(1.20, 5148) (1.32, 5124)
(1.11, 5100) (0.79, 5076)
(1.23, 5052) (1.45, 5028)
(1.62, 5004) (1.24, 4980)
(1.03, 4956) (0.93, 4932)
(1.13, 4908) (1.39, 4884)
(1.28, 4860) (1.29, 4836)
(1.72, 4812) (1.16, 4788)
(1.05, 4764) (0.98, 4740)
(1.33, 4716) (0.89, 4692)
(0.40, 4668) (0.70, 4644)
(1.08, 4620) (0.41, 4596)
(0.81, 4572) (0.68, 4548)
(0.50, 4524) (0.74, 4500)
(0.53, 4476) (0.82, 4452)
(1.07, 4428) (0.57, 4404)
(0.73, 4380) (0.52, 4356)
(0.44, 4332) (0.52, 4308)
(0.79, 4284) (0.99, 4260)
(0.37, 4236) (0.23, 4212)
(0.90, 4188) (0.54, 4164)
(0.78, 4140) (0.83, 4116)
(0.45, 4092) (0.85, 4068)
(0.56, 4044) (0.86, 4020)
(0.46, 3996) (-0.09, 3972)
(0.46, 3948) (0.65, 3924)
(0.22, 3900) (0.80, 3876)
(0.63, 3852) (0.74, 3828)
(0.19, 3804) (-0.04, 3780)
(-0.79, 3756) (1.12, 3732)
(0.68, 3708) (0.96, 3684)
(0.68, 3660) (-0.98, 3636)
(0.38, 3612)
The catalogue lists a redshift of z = 0.18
